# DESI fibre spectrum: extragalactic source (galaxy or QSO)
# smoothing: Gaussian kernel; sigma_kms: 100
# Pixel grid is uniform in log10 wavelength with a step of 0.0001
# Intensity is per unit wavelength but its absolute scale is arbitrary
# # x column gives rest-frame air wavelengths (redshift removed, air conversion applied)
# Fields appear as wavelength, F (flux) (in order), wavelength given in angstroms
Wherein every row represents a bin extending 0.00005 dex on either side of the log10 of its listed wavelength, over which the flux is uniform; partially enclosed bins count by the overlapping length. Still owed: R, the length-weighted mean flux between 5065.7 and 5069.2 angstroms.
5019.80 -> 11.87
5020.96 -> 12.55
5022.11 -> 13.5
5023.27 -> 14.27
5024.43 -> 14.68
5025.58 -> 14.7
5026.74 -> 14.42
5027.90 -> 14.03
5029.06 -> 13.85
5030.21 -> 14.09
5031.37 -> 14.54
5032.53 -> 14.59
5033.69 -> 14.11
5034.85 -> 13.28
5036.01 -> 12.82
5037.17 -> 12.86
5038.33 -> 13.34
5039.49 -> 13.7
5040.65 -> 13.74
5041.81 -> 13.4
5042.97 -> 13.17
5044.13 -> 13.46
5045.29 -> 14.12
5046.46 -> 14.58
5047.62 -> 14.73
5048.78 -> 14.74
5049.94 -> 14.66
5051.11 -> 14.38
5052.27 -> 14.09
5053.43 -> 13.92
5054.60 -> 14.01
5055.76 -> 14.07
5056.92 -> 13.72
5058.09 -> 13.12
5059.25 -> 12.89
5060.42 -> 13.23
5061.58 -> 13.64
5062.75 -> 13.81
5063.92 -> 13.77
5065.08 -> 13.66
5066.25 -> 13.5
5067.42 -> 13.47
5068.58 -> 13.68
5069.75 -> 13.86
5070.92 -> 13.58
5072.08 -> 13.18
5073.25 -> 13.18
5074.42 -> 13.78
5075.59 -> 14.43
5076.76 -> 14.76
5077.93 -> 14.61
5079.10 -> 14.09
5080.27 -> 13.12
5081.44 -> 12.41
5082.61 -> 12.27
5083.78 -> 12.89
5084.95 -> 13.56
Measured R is 13.6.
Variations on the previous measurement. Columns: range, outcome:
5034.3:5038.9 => 13.1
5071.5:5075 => 13.4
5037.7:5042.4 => 13.5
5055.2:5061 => 13.4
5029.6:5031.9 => 14.3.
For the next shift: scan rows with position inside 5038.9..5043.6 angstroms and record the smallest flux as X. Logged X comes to 13.17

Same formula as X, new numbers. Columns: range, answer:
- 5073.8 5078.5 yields 13.78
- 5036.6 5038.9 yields 12.86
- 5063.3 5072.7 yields 13.18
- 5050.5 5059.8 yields 12.89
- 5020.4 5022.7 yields 12.55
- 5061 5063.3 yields 13.64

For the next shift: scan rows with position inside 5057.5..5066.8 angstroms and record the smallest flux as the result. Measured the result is 12.89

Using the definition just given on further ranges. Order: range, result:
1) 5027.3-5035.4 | 13.28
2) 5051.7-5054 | 13.92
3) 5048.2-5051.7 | 14.38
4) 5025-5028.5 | 14.03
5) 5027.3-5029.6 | 13.85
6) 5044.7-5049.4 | 14.12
